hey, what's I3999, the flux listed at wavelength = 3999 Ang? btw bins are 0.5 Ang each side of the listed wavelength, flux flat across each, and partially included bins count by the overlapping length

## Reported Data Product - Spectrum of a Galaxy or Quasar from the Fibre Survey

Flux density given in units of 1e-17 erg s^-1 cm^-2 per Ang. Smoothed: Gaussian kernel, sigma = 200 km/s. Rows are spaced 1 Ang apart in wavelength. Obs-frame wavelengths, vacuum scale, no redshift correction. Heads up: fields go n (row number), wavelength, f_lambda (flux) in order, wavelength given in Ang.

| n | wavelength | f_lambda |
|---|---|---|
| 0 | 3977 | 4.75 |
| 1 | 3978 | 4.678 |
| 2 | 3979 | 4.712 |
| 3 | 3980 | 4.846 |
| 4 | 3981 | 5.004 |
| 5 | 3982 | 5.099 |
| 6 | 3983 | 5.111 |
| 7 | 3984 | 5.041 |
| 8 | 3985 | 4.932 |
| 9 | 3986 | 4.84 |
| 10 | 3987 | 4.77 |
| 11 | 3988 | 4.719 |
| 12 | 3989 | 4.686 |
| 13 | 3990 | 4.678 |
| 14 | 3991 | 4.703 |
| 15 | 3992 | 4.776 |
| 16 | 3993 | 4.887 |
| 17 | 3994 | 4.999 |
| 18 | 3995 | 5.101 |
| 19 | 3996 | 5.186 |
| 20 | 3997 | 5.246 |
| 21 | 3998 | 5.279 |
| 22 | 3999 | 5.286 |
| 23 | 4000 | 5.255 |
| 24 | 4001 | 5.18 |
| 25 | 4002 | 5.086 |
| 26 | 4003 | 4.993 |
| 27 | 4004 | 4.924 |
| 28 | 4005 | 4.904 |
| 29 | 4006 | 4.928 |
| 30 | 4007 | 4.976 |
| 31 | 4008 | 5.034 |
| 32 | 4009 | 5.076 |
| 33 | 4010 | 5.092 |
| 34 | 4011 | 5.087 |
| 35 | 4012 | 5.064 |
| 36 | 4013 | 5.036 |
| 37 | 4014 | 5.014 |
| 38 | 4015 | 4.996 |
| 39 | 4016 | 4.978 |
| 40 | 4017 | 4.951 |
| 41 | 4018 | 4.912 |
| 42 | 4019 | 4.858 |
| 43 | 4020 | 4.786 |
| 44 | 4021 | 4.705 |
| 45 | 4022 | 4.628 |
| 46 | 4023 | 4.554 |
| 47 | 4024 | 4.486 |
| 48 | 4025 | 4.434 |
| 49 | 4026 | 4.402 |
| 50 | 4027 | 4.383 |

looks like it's 5.286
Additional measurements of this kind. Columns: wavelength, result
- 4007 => 4.976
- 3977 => 4.75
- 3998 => 5.279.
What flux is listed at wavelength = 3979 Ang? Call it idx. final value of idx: 4.712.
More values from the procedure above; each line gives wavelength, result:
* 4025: 4.434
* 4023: 4.554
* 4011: 5.087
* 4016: 4.978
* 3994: 4.999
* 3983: 5.111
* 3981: 5.004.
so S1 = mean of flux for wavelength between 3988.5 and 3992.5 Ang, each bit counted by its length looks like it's 4.71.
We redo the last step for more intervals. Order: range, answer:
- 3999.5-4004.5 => 5.09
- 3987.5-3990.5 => 4.69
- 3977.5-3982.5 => 4.87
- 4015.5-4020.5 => 4.9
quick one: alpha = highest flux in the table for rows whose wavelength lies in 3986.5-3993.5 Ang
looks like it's 4.887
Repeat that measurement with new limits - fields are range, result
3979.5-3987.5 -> 5.111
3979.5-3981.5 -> 5.004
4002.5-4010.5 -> 5.092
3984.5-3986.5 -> 4.932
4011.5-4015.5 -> 5.064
